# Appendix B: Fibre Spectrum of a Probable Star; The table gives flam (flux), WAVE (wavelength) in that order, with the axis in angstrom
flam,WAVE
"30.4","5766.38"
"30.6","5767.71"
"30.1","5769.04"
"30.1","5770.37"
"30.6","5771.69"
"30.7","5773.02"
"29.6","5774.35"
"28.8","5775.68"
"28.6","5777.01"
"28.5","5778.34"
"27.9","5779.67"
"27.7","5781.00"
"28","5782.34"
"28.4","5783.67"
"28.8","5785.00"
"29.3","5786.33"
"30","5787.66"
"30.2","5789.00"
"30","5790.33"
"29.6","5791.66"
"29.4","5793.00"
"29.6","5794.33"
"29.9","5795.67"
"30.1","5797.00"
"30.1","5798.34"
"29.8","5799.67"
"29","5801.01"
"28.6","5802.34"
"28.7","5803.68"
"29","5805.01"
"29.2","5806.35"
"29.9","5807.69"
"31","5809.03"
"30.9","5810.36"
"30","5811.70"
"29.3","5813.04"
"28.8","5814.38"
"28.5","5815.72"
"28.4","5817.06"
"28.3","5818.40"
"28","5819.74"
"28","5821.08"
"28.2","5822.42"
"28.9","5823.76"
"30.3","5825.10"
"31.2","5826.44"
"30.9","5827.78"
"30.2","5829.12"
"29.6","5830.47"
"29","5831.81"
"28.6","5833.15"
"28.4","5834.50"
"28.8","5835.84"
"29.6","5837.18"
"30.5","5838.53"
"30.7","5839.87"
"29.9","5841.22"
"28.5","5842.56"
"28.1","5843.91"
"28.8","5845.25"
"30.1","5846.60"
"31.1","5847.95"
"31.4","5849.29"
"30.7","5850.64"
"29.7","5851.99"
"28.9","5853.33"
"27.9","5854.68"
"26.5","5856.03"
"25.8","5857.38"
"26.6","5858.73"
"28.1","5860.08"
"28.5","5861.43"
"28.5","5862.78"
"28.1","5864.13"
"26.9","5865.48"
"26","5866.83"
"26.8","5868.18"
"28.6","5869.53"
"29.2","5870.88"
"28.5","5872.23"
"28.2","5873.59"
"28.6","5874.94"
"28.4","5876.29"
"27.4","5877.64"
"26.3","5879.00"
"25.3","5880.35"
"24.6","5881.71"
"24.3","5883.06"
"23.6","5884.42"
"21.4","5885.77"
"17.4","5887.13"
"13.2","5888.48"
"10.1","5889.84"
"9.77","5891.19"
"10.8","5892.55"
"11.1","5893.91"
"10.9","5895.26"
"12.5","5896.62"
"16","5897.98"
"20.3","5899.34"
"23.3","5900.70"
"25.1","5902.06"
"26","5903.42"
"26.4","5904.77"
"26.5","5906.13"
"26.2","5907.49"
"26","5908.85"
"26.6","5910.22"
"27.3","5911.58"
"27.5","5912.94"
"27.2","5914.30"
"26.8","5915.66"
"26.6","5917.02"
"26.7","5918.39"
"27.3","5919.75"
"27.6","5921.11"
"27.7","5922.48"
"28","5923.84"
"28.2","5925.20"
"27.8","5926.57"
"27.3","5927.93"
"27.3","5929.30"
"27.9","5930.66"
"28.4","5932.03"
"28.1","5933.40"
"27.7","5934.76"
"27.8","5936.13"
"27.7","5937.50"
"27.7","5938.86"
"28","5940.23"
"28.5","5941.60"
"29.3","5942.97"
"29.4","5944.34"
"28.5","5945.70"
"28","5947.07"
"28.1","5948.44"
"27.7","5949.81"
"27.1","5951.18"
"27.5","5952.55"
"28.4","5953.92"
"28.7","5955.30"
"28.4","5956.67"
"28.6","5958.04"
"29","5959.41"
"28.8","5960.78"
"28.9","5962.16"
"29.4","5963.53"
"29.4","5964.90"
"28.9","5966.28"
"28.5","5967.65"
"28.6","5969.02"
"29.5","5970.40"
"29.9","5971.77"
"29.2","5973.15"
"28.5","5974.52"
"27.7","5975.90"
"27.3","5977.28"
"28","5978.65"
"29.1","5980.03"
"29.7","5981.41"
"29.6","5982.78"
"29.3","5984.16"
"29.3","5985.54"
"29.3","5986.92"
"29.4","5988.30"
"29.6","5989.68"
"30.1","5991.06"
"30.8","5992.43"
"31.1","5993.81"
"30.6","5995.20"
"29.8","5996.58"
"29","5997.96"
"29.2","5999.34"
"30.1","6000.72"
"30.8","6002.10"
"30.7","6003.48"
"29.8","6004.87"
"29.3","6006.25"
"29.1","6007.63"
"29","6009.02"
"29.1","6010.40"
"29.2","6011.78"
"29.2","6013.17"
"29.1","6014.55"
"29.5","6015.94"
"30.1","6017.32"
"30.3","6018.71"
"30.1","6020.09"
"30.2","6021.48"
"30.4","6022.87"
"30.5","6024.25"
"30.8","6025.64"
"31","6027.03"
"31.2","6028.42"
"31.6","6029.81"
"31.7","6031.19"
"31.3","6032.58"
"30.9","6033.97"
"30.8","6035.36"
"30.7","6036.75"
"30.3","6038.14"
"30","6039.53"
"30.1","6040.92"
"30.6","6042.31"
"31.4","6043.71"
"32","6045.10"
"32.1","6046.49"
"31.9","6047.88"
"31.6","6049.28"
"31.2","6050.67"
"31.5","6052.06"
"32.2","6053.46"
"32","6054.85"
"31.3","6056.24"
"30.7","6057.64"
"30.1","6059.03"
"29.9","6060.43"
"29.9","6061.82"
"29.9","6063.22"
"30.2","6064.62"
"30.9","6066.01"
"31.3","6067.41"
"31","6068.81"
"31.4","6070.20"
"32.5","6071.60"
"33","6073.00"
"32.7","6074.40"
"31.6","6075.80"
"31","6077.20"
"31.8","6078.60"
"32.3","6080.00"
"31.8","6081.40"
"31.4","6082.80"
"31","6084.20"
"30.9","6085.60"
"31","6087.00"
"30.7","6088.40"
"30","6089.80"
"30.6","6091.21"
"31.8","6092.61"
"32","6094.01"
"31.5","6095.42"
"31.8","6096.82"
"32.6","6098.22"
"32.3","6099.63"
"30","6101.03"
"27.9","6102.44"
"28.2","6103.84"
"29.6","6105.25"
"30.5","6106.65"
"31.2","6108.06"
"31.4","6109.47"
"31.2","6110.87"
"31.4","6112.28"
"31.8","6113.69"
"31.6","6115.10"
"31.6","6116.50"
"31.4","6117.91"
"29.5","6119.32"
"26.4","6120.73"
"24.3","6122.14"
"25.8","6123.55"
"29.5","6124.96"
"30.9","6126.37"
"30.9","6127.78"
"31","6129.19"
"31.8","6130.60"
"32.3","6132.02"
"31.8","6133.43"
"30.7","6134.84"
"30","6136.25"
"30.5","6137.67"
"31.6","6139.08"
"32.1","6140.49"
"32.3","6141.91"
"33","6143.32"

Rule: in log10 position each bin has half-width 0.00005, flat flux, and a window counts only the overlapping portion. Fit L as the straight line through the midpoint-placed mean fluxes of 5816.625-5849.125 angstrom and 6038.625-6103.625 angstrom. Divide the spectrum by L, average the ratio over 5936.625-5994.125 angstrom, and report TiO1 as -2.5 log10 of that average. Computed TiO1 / 0.06 mag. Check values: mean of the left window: 29.4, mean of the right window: 31.2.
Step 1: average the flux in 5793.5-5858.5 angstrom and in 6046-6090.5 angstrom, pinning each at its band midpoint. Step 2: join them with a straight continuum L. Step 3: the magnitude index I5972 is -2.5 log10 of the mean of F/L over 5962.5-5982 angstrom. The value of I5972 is 0.06 mag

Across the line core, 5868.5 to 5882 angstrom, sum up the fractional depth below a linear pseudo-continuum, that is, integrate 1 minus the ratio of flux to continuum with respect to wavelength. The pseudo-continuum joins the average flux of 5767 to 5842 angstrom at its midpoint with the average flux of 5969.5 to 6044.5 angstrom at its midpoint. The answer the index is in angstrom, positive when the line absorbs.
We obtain 0.9 angstrom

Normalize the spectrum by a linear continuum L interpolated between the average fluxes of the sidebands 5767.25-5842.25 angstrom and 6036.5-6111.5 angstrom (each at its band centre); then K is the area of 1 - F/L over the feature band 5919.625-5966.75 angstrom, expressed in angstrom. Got 3.2 angstrom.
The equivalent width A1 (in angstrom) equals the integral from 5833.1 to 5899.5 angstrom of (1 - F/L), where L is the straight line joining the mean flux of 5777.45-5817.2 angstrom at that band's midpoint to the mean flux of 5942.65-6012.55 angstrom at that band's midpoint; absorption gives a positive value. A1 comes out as 9.6 angstrom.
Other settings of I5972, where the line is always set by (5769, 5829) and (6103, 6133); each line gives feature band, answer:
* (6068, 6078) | -0.07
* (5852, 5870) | 0.07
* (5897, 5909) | 0.25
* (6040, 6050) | -0.05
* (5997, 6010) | 0.01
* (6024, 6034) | -0.04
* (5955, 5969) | 0.03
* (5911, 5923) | 0.09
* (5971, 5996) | 0.02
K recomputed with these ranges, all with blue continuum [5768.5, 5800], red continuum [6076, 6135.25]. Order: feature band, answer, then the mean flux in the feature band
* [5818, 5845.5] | 0.3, 29.3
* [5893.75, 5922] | 5.8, 23.8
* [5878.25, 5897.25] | 8.0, 17.3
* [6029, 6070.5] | -0.8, 31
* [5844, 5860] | 0.5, 28.8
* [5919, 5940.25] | 1.6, 27.8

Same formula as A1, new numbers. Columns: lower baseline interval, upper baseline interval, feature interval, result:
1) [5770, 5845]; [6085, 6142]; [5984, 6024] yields 0.45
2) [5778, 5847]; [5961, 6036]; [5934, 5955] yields 1.06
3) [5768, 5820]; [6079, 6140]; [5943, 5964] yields 1.08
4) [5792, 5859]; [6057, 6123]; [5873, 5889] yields 2.95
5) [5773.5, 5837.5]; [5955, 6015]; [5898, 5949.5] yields 3.97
